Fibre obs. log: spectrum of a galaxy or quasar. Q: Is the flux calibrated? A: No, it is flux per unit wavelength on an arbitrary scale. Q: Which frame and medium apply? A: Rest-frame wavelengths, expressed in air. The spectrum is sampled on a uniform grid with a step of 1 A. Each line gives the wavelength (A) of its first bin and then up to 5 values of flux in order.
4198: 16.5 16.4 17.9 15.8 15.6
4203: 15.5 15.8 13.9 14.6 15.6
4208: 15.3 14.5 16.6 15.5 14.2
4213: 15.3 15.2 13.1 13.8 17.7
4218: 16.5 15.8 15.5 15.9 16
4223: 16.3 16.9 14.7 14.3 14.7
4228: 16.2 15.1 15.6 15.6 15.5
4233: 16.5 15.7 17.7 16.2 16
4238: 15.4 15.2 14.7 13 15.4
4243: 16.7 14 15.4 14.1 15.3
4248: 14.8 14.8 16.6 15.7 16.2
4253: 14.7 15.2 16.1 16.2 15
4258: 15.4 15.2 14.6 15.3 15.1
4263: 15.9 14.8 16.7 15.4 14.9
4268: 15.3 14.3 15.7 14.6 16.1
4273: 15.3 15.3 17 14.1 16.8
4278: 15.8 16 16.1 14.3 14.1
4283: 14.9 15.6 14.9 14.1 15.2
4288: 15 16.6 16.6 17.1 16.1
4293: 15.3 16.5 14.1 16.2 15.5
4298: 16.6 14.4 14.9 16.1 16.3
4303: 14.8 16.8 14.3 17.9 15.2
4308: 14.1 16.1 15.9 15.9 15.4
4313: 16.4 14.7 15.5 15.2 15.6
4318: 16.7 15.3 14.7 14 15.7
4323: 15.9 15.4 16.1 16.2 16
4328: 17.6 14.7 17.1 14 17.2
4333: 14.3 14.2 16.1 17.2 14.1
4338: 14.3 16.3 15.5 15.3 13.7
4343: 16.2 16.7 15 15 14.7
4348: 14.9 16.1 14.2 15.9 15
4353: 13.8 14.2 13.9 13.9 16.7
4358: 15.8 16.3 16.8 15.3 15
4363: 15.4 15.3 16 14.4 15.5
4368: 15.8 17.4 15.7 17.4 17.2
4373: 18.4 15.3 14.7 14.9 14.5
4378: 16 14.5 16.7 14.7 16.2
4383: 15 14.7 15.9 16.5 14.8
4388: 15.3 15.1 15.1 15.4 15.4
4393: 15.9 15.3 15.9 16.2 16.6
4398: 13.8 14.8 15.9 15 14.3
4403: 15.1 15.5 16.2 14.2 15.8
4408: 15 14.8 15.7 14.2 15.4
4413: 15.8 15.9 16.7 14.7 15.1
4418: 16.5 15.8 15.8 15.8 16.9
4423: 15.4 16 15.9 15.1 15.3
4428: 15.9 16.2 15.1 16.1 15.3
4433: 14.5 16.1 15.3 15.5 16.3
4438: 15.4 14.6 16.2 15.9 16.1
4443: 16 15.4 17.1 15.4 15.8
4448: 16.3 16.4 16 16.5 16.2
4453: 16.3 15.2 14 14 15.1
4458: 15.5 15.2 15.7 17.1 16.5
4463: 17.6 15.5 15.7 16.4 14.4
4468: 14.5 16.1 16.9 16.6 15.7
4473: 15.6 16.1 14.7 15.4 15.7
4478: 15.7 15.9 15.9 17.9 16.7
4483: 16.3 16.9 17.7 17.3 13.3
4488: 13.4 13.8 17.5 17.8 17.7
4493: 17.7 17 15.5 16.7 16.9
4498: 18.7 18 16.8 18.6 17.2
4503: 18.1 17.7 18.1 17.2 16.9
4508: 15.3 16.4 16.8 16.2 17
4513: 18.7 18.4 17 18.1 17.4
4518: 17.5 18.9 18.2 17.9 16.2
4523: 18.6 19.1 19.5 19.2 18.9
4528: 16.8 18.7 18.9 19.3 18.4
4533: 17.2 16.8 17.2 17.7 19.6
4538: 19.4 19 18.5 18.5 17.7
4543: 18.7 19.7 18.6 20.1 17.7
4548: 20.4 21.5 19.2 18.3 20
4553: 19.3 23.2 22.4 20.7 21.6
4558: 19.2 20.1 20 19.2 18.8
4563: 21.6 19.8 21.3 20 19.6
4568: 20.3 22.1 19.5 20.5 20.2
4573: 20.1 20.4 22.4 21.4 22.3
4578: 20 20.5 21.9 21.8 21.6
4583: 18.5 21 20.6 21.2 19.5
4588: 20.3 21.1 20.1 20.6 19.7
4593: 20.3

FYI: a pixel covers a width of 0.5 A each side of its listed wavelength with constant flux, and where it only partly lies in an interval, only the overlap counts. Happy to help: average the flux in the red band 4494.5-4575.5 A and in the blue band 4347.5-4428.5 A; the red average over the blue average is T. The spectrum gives 1.2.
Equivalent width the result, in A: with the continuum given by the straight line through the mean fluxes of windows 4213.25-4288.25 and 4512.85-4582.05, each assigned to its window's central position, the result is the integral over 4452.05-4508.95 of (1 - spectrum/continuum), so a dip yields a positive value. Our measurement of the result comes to 7.0 A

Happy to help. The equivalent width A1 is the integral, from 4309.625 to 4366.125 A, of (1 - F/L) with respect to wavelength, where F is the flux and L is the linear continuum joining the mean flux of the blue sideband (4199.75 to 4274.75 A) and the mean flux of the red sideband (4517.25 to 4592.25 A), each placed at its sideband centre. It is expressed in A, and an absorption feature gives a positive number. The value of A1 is 4.53 A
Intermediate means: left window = 15.4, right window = 19.7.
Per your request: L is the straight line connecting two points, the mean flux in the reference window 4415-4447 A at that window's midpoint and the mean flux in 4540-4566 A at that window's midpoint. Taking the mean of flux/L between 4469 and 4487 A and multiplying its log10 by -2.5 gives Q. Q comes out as 0.07 mag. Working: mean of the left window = 15.7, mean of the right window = 19.9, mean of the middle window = 16.2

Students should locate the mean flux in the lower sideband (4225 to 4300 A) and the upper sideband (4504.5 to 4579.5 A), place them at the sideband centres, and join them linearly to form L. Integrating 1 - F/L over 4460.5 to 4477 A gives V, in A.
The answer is 2.0 A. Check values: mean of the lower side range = 15.4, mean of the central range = 15.9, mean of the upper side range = 19.1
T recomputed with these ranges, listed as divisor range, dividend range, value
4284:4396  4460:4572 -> 1.15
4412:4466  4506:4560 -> 1.18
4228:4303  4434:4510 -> 1.05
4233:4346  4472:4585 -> 1.19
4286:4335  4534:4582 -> 1.28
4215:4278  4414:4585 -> 1.13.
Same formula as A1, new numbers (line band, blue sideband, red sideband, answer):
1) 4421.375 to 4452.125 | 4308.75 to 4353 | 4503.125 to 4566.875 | 2.44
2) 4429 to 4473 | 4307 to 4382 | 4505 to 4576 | 4.17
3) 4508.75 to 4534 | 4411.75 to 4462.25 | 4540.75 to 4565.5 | 1.09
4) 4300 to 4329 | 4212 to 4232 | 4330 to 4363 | -0.68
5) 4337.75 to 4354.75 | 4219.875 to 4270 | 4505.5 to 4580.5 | 1.62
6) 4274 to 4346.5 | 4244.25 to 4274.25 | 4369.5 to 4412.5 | -0.86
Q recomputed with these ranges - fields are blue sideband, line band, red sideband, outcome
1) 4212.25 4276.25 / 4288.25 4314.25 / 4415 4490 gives -0.02 mag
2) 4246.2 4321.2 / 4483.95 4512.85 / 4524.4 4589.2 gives 0.12 mag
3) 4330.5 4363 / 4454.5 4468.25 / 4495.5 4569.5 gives 0.12 mag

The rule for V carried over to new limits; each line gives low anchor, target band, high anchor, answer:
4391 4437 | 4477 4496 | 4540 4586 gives 1.6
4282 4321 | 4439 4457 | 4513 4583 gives 2.1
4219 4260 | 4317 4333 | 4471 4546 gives 0.4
